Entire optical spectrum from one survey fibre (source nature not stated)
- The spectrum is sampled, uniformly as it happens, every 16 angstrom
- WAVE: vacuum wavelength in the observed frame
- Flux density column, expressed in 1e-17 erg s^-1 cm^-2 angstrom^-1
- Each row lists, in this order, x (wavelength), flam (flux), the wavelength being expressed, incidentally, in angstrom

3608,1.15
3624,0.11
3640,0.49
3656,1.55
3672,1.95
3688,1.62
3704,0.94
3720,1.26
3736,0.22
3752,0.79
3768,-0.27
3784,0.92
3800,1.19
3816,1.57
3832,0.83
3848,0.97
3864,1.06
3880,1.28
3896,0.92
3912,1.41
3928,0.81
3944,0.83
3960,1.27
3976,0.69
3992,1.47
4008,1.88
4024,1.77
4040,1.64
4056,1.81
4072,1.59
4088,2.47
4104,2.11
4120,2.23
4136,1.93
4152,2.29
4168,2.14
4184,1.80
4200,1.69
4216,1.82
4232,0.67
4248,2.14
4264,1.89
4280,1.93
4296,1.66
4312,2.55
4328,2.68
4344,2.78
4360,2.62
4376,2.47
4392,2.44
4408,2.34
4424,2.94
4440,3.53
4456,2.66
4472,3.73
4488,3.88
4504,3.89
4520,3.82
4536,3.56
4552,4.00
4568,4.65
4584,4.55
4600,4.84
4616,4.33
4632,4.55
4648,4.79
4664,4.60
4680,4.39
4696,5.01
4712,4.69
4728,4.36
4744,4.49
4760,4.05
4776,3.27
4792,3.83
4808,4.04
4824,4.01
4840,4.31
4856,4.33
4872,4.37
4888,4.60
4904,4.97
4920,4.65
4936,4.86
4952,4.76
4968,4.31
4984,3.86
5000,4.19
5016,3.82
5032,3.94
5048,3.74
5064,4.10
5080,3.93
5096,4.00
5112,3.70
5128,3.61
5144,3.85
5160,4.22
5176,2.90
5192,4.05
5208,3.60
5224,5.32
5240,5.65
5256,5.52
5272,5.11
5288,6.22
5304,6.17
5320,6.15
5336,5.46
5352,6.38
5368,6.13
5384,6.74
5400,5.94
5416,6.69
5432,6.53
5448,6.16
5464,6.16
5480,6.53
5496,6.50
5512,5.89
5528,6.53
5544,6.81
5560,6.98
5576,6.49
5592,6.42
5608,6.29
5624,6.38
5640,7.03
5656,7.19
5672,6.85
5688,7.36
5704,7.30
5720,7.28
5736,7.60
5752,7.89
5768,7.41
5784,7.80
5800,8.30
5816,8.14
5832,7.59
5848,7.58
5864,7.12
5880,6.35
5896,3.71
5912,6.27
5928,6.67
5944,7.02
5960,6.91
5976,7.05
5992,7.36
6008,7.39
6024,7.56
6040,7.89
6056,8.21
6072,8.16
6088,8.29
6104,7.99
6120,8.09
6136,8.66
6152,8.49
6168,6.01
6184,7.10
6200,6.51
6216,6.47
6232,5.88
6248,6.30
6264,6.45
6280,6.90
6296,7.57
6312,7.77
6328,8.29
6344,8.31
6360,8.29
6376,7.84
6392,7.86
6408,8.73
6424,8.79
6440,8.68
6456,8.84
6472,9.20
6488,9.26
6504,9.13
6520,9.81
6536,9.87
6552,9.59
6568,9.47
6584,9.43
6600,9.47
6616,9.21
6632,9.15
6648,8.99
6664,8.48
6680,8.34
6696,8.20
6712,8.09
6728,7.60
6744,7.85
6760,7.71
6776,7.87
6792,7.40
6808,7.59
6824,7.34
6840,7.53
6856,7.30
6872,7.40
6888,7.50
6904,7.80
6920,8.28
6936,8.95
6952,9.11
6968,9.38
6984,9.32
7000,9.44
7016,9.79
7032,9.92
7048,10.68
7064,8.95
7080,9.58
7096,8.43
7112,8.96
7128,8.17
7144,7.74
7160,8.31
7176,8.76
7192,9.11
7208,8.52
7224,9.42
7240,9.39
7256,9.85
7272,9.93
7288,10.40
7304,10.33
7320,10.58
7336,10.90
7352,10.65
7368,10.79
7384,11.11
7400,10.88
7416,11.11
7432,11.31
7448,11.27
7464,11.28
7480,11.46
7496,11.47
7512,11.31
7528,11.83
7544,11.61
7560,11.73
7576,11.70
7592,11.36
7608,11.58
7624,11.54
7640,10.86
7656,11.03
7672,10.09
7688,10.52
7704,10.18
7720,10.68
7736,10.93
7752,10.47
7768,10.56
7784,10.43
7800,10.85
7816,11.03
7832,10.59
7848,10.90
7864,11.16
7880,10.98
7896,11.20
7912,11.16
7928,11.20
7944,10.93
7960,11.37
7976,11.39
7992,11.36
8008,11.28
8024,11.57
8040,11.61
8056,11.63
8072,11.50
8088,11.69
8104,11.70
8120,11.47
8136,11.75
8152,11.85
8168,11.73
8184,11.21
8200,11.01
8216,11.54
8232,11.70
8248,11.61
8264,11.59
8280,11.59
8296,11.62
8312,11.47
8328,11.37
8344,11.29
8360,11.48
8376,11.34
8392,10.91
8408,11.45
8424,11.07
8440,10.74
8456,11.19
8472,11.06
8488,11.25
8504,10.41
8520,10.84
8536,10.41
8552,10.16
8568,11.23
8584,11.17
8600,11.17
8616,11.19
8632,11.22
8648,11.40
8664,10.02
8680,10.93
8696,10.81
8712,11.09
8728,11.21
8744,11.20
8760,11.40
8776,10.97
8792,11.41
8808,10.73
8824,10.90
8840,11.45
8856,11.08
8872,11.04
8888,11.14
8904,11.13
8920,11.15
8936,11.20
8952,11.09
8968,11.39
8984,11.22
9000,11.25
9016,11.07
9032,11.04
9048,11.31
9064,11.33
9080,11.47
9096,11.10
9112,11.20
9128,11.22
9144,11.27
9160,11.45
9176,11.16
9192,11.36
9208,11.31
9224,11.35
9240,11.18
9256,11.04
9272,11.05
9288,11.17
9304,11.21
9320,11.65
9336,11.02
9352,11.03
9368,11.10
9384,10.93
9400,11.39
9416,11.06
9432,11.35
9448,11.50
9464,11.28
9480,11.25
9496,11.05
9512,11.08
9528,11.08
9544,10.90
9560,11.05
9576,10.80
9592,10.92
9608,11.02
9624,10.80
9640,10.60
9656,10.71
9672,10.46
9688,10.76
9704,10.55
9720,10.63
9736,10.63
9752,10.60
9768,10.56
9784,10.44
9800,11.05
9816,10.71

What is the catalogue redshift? 0.000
